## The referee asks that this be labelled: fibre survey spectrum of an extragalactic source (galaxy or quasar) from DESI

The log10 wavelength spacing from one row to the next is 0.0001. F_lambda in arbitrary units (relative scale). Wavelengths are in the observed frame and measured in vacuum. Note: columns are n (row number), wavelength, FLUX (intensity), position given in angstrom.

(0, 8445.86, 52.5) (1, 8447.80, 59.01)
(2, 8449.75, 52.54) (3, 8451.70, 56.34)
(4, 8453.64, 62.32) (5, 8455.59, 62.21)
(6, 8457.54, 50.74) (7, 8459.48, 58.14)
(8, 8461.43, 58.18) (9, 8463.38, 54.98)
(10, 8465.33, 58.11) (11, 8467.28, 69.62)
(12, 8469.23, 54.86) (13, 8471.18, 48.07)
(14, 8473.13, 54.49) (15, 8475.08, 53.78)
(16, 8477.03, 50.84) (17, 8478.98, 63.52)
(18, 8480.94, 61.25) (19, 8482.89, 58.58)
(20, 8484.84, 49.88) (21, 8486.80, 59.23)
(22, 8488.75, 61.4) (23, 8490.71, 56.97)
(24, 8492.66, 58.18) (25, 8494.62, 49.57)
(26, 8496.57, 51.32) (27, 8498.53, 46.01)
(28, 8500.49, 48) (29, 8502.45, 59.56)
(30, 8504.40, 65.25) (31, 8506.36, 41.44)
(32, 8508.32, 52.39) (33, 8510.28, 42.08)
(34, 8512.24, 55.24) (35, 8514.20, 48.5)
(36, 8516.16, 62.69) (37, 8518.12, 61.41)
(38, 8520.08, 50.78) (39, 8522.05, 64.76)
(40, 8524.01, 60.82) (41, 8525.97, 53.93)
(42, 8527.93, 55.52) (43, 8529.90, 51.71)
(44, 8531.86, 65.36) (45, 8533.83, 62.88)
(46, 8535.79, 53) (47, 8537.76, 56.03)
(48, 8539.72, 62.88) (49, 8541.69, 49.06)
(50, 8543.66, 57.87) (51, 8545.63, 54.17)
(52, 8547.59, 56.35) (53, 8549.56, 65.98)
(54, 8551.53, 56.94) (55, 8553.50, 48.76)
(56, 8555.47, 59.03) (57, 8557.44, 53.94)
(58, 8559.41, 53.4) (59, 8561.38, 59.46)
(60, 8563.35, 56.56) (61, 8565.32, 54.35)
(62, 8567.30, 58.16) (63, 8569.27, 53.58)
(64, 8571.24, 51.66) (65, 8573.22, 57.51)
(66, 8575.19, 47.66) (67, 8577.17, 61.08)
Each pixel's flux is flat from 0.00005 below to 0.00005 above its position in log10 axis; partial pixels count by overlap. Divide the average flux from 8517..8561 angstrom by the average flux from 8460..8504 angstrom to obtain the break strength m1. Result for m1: 1.02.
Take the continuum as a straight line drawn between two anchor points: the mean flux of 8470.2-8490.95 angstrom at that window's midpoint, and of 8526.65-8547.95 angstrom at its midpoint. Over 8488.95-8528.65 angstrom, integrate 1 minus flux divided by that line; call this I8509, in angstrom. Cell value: 1.5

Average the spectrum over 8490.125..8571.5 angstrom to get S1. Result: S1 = 55.4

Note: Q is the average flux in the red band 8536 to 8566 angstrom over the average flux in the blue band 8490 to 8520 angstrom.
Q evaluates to 1.06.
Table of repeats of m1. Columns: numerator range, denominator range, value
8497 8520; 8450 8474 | 0.92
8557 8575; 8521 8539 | 0.95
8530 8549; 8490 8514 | 1.10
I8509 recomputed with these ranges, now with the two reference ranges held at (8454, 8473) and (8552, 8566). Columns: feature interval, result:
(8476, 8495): -0.1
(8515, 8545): -1.1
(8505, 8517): 1.2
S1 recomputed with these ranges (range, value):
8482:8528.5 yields 54.7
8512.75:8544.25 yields 57.3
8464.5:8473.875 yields 57.1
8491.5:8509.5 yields 52.4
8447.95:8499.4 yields 56.3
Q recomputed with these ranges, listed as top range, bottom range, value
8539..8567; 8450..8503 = 1.00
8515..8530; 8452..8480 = 1.01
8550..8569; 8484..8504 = 1.03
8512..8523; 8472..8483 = 1.01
